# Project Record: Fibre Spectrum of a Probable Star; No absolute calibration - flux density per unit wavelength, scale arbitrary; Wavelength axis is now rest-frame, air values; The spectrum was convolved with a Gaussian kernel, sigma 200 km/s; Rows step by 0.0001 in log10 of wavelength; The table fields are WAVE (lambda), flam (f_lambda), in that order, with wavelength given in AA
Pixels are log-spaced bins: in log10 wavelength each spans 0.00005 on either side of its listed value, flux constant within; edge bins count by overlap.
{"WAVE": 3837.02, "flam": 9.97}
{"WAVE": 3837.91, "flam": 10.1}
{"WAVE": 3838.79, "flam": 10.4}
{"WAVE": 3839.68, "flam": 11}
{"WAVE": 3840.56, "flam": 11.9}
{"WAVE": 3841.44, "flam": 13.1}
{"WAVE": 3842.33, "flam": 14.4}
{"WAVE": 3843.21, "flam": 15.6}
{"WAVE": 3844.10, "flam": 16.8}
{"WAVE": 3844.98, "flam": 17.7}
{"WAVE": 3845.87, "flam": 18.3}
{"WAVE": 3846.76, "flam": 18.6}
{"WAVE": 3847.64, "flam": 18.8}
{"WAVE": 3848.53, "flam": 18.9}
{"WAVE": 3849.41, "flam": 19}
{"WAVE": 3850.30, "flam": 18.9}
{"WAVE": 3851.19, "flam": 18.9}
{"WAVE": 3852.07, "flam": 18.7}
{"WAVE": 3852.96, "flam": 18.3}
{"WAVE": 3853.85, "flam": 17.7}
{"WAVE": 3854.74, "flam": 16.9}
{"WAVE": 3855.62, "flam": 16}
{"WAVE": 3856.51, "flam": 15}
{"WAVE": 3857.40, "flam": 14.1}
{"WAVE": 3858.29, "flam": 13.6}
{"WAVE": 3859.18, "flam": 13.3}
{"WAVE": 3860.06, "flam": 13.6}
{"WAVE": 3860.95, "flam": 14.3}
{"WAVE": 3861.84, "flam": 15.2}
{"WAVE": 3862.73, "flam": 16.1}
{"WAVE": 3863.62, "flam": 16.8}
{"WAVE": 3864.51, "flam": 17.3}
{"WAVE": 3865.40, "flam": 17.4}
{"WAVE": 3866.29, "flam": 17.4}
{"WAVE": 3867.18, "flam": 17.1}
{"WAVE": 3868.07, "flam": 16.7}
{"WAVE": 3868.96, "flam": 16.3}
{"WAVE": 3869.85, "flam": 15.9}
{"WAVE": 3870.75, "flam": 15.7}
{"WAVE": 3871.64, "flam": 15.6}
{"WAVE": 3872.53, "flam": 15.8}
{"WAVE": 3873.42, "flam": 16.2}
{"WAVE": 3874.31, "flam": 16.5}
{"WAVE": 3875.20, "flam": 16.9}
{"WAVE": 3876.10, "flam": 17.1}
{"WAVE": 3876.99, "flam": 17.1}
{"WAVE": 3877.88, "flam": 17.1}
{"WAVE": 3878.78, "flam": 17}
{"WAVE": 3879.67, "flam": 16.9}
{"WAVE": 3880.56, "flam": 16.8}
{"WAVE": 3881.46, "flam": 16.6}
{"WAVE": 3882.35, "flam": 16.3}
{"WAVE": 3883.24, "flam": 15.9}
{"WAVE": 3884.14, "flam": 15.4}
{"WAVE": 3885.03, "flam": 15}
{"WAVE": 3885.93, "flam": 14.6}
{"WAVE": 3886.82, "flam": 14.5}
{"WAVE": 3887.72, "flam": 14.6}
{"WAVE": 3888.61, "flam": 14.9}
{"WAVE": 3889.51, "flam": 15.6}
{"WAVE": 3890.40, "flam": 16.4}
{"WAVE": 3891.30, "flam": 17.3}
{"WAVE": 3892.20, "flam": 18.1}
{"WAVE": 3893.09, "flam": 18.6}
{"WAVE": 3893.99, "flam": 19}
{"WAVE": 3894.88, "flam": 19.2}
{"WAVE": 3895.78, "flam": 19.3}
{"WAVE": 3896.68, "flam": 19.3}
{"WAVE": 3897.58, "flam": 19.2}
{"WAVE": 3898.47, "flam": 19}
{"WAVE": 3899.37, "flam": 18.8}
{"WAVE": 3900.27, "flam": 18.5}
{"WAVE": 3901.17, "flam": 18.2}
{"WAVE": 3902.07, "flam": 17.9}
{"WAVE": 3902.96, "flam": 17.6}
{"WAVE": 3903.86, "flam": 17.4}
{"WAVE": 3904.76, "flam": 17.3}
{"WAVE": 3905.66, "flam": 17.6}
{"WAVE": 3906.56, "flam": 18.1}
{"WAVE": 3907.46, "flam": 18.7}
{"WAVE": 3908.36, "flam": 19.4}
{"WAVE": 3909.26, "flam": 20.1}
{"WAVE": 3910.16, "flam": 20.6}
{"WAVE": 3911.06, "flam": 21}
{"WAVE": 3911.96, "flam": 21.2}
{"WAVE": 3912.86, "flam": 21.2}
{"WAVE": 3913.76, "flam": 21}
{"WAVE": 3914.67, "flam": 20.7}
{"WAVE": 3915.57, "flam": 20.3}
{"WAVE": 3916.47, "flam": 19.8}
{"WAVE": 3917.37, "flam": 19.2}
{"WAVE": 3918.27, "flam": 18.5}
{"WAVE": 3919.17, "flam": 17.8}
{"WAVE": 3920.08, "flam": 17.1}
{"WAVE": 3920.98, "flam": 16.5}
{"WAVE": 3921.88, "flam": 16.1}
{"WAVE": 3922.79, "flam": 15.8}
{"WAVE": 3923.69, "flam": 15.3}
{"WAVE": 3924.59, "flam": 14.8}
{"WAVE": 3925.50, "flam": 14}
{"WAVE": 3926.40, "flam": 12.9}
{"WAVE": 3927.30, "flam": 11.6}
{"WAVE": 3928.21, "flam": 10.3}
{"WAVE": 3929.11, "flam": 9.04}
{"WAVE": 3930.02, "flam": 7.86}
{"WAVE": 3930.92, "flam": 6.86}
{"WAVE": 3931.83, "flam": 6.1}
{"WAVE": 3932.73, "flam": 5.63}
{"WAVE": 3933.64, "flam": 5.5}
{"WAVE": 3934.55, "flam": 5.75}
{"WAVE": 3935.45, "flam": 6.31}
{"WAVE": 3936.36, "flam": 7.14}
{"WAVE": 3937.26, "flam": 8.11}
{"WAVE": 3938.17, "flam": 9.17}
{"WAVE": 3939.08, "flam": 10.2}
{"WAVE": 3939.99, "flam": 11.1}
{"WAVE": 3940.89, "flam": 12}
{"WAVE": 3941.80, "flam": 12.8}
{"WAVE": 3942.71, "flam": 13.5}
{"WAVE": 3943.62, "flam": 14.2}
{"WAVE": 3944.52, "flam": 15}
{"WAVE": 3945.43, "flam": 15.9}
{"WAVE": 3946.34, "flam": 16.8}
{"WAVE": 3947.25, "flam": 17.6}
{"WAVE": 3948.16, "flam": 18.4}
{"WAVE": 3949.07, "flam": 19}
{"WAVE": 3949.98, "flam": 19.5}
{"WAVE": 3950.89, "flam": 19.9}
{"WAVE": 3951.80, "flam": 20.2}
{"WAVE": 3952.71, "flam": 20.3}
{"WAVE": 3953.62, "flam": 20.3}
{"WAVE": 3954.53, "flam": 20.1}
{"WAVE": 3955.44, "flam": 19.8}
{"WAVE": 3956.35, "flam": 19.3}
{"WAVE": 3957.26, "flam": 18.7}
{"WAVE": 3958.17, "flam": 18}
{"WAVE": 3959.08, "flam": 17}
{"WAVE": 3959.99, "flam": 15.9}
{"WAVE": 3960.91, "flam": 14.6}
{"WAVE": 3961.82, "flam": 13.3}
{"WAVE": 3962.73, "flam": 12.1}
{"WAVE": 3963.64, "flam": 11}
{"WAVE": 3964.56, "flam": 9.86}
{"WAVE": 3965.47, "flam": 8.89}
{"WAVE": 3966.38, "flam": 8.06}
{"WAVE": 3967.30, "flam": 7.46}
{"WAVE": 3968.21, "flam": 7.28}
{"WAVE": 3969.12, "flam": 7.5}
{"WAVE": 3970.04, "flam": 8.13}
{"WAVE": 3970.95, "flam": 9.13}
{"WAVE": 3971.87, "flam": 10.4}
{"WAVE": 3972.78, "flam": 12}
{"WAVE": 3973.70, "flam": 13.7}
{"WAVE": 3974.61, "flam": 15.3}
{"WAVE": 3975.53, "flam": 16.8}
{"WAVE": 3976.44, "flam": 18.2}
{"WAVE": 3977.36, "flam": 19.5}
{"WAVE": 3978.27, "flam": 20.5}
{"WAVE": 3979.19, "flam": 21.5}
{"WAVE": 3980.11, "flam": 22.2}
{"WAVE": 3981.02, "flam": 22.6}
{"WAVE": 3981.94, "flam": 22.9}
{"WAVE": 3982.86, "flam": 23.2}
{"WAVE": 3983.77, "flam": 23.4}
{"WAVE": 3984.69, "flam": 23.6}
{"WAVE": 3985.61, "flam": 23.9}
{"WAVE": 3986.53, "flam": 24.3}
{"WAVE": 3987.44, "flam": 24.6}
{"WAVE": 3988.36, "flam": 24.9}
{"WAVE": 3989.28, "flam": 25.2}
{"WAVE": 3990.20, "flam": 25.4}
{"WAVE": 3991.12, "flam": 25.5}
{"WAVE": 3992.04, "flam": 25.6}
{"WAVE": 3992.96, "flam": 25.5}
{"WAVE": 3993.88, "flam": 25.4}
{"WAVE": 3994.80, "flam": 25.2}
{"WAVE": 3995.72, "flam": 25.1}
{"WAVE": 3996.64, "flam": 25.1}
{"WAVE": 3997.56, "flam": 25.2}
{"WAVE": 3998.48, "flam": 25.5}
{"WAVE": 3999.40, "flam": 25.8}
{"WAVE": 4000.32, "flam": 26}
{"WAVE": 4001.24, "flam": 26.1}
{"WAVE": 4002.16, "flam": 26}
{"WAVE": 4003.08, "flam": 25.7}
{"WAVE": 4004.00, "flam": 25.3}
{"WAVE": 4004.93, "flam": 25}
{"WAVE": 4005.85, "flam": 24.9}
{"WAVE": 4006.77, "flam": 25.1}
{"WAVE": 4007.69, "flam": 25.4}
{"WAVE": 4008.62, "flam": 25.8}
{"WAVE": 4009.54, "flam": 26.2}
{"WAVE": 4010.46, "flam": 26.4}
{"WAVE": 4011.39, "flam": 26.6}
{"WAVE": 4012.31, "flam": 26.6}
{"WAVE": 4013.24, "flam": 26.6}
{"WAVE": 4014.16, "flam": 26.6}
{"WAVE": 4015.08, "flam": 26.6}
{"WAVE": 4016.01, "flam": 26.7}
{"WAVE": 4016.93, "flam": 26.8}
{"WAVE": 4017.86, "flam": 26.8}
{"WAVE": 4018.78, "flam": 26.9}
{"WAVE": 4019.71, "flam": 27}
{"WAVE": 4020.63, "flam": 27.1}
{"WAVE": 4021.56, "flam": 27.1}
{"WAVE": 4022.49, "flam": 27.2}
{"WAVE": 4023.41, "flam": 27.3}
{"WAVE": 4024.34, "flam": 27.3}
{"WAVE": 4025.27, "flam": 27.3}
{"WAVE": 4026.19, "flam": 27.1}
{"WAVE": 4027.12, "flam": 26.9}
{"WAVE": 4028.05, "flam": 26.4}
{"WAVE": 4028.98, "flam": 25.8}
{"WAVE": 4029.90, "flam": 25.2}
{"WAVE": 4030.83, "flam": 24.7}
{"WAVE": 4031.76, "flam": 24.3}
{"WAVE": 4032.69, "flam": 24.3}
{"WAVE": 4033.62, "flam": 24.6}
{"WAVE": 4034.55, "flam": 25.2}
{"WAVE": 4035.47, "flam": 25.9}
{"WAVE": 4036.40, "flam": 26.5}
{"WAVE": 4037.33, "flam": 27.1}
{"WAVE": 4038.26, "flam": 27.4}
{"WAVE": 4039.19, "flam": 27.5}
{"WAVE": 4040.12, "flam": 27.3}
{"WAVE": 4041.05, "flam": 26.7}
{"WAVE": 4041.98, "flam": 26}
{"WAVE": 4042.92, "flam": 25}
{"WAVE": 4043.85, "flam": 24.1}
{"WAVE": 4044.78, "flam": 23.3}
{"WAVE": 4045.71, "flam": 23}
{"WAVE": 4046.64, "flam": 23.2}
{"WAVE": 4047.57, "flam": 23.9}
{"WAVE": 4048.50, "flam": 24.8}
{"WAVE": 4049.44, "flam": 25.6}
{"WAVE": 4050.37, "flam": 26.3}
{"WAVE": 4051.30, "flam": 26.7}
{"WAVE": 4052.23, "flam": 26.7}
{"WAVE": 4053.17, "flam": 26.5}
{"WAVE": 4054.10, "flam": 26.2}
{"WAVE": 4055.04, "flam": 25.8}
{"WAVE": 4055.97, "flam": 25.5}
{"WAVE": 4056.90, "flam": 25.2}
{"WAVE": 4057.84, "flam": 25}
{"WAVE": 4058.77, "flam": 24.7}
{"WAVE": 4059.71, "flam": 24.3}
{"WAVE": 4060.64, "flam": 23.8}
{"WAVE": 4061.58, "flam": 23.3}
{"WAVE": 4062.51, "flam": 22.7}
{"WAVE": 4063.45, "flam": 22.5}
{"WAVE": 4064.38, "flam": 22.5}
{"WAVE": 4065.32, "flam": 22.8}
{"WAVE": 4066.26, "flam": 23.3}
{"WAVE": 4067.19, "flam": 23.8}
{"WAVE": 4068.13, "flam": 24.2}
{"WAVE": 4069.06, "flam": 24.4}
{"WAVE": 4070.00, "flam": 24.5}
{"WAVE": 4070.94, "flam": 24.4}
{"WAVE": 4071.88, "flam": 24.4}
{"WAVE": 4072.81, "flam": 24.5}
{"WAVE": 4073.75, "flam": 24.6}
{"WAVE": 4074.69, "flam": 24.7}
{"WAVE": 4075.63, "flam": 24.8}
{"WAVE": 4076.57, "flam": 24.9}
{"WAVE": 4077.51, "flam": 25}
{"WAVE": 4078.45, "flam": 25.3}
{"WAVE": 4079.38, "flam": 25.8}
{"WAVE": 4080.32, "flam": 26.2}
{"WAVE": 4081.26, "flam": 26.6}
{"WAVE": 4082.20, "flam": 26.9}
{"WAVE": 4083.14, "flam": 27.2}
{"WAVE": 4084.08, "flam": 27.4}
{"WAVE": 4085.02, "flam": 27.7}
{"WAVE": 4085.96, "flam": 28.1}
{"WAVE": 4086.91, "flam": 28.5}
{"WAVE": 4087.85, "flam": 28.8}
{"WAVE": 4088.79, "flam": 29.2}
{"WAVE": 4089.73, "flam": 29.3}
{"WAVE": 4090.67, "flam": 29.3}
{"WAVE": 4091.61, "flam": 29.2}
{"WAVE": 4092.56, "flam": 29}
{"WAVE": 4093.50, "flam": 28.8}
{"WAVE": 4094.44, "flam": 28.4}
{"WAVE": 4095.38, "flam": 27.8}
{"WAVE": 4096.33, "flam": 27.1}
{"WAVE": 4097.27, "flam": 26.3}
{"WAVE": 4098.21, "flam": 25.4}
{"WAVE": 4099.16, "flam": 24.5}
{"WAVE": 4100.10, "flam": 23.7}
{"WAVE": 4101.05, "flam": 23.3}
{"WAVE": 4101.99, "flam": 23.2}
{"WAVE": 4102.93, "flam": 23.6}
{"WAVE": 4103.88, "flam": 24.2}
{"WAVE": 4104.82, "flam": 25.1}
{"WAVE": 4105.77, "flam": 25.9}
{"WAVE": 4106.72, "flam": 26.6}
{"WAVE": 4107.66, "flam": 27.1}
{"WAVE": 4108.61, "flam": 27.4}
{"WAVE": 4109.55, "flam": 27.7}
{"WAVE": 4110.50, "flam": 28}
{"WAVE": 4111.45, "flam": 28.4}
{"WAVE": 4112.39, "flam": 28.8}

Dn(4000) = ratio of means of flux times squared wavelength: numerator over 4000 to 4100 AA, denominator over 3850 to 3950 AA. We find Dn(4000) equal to 1.77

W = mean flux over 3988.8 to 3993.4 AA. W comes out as 25.4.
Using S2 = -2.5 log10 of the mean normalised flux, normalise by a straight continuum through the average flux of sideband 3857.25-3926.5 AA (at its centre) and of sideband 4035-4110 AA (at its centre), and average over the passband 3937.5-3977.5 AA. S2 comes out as 0.37 mag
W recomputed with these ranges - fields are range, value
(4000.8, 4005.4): 25.6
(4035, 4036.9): 26.3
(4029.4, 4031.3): 25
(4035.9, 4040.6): 27.1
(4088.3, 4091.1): 29.3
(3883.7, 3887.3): 14.9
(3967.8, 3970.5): 7.65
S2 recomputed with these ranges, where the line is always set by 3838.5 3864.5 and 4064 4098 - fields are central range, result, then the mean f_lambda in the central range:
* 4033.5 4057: -0.04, 25.6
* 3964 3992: 0.23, 17.6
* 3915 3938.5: 0.49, 12.3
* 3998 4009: -0.12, 25.5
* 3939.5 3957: 0.19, 17.2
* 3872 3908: 0.03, 17.2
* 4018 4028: -0.15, 27.1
